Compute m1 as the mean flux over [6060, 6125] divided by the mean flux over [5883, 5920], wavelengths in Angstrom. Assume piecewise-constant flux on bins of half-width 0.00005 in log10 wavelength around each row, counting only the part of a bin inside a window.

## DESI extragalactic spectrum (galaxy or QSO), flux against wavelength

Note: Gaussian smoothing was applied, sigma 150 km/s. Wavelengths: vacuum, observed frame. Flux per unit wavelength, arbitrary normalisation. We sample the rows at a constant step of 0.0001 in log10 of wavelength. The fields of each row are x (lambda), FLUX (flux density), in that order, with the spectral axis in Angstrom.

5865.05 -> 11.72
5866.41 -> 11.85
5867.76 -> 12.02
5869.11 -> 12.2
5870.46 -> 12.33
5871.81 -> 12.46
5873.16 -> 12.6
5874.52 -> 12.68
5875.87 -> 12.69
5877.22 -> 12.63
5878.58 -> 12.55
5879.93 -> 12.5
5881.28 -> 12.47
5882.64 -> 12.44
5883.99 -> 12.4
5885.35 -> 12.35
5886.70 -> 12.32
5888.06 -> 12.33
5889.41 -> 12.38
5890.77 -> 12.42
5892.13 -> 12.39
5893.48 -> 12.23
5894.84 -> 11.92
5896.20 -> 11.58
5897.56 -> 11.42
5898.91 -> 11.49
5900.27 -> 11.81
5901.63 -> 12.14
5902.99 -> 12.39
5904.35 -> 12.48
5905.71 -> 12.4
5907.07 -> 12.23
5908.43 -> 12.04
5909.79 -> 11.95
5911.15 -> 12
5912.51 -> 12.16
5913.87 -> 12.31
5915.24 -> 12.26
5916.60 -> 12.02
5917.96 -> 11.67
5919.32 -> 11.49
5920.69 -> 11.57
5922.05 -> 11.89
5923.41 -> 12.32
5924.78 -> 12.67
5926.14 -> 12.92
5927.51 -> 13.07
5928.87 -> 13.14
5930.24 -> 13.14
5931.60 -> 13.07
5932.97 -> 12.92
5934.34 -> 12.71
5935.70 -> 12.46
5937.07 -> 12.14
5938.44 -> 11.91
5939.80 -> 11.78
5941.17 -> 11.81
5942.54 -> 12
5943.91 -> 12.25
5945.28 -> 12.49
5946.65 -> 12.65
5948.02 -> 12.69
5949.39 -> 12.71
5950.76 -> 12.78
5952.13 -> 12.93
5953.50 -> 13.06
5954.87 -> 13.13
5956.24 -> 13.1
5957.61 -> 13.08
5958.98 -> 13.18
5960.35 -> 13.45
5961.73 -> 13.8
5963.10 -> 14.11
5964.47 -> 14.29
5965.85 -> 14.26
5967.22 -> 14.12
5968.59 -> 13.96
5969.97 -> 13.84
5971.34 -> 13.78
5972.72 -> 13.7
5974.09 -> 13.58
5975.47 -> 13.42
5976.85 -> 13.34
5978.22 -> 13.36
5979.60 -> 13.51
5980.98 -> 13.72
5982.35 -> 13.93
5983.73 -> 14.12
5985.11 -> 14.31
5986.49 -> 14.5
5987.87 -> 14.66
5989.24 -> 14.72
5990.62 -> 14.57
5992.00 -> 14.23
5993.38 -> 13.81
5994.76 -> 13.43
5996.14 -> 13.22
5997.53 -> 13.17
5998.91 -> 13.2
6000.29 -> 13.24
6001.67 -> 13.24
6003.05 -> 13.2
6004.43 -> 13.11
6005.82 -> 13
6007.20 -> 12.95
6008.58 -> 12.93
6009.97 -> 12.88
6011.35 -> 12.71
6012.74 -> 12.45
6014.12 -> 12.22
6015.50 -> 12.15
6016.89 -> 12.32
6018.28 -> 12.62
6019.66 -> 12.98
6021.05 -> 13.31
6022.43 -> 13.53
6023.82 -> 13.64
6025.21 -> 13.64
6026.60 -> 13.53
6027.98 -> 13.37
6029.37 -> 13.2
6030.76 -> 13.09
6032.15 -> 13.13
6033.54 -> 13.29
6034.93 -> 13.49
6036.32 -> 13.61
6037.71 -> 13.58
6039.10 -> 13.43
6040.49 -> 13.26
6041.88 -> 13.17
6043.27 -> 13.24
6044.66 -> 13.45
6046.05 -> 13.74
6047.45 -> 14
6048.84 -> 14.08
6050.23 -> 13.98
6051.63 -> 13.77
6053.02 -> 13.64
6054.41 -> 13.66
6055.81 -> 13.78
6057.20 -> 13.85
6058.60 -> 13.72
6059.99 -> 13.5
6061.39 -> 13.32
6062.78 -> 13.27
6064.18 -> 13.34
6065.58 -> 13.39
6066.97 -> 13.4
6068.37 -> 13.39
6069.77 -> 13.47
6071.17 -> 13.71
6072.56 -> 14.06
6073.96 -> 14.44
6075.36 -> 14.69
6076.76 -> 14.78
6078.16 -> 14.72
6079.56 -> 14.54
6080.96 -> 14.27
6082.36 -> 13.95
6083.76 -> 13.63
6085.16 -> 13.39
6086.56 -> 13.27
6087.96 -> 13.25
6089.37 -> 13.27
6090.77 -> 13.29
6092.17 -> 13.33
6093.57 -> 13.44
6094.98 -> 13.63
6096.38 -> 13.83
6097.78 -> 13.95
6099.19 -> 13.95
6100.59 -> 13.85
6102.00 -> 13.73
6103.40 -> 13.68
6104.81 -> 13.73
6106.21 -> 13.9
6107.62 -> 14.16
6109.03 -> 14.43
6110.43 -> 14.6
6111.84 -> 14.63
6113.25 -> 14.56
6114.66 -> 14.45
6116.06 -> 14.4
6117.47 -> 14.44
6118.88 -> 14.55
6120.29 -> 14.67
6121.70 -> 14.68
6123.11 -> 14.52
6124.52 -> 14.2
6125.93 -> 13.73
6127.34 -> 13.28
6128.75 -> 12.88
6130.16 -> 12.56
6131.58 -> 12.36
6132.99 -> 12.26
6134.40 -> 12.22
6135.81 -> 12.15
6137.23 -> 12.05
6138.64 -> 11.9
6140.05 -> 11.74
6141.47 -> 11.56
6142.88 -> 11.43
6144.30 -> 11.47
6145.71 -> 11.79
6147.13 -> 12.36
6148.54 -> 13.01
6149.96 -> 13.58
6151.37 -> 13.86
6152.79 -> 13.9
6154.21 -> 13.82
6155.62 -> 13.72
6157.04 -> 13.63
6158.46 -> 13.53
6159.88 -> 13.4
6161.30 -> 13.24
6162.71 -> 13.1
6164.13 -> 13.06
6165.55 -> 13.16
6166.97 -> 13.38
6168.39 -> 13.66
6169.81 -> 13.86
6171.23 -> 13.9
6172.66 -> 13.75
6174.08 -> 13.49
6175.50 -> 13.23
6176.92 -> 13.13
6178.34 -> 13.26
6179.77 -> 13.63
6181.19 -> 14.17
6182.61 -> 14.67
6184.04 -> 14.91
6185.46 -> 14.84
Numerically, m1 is 1.15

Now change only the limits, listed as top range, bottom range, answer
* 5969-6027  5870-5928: 1.10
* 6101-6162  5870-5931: 1.09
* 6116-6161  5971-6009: 0.96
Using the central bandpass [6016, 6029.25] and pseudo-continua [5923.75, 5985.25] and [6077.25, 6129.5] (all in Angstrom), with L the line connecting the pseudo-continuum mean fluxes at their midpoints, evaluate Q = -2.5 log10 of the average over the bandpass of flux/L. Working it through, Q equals 0.03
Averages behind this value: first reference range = 13.1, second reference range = 14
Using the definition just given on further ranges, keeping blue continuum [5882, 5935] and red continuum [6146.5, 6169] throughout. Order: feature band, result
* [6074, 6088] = -0.08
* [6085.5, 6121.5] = -0.06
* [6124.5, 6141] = 0.06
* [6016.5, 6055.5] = -0.05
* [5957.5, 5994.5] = -0.11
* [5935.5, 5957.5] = -0.01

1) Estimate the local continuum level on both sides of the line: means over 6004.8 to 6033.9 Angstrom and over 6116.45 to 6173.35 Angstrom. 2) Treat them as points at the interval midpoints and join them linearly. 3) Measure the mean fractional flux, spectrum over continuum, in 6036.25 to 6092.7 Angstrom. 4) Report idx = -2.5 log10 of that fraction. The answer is -0.05 mag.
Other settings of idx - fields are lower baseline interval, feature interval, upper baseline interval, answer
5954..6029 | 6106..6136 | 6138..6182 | -0.05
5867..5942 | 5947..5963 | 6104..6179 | -0.05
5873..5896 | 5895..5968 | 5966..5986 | 0.05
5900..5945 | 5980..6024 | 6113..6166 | -0.06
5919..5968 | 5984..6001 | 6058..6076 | -0.06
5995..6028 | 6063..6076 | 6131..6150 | -0.09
